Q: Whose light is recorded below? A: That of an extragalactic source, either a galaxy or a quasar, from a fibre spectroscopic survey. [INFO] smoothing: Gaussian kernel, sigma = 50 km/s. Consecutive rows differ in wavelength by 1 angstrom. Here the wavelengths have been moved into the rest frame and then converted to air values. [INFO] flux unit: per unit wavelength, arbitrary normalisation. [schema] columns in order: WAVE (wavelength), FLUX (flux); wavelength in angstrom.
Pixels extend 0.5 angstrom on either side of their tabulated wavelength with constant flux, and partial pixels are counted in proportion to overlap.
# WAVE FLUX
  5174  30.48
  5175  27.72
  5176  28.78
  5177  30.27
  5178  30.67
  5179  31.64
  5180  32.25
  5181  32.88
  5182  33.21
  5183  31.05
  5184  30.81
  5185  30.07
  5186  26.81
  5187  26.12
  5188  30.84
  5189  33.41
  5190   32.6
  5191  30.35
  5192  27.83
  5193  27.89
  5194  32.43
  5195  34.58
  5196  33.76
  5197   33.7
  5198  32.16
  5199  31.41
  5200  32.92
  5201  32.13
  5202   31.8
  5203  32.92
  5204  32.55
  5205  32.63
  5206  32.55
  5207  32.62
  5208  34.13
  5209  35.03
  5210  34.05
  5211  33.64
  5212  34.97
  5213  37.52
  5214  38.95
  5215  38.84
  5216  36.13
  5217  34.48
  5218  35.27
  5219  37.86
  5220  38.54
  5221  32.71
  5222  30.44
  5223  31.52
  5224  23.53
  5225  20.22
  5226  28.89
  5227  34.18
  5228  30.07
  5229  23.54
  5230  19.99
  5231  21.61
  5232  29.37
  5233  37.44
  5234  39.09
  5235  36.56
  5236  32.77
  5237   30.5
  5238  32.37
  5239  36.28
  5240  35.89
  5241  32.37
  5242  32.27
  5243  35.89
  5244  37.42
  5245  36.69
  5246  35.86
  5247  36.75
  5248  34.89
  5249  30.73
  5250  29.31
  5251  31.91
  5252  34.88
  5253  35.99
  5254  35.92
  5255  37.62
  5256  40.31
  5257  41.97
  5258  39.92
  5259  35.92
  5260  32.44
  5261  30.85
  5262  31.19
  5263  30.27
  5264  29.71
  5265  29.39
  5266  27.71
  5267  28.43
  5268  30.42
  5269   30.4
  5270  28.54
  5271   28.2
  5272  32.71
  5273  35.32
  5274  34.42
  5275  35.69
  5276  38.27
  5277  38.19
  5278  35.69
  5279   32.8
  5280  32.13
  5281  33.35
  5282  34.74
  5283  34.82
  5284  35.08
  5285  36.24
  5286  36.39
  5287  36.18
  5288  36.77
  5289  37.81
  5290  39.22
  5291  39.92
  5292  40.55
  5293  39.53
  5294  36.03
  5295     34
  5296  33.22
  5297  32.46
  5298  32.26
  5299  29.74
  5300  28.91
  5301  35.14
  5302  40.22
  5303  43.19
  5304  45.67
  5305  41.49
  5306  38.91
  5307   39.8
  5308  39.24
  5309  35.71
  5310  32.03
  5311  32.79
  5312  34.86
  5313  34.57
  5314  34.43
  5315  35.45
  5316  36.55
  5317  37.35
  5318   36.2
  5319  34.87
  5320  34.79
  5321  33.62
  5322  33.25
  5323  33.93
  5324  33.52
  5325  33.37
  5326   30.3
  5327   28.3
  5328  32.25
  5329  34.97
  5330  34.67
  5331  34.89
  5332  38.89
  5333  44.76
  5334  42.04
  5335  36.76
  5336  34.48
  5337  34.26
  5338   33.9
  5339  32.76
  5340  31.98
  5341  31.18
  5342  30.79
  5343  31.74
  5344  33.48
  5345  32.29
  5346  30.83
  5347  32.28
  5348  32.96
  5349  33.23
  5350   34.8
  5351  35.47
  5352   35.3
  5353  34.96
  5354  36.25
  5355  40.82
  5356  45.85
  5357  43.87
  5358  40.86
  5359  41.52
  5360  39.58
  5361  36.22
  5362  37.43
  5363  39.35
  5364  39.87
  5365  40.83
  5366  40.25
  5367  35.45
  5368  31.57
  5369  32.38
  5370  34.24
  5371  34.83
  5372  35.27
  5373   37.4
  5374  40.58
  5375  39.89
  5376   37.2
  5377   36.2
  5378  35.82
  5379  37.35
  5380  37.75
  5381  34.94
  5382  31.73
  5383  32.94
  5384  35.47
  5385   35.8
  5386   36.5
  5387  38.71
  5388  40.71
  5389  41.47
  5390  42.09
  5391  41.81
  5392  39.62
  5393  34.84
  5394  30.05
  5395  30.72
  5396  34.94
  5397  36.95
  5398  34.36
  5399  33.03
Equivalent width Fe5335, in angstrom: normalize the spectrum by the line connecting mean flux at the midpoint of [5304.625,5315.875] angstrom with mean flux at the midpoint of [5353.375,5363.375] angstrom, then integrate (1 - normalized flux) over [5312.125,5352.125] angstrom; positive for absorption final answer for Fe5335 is 3.89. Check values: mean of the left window 36.2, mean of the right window 40.1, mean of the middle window 34.3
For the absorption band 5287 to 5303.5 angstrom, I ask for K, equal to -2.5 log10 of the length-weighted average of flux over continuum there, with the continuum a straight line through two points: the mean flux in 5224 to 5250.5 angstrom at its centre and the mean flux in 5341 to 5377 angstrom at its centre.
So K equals -0.067 mag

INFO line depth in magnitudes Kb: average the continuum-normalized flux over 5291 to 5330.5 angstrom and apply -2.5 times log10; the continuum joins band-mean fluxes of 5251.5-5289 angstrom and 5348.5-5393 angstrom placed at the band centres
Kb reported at 0.00 mag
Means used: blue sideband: 34.1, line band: 35.4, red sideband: 37.6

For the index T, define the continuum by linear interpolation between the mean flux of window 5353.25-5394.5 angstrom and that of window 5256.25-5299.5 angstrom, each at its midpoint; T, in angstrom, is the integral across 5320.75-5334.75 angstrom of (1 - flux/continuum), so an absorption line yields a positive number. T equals 0.4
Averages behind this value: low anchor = 34.2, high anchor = 37.7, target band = 35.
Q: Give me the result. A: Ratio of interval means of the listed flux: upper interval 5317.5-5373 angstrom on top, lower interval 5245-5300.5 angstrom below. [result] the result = 1.04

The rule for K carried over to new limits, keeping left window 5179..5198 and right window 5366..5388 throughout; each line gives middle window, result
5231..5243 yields -0.04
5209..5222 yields -0.13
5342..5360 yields -0.03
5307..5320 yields -0.03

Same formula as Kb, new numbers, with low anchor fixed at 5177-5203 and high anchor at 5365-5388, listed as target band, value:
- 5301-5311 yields -0.14 mag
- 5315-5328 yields 0.03 mag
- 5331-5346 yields 0.01 mag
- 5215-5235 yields 0.04 mag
